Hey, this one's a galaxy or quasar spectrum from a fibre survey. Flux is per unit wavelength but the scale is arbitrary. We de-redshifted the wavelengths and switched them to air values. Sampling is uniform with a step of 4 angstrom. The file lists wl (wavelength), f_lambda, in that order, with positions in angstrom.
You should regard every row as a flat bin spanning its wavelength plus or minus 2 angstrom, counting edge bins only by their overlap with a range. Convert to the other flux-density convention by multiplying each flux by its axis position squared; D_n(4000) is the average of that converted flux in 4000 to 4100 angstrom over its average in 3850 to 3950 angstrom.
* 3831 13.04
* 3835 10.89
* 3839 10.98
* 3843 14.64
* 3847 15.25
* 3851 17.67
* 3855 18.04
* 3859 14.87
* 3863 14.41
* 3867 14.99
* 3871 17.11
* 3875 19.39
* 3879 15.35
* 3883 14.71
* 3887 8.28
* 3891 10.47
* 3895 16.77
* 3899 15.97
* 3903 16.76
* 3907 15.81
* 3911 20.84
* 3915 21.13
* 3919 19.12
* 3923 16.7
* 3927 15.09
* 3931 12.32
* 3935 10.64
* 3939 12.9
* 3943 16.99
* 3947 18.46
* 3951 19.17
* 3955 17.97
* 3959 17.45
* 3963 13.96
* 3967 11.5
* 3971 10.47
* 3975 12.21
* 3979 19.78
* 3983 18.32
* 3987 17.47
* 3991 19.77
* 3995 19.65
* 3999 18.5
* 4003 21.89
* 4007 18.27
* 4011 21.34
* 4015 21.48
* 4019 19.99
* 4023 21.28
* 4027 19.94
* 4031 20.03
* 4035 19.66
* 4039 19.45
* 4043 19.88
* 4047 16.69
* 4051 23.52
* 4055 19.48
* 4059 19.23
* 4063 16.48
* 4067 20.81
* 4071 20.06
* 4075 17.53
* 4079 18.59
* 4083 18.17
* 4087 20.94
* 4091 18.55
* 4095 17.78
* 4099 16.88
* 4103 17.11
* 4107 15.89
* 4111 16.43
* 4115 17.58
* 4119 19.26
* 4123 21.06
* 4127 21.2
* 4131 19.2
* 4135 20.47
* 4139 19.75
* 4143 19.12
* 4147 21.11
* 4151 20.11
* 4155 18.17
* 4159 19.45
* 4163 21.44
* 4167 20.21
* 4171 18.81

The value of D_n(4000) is 1.33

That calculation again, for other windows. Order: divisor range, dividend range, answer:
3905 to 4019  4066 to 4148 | 1.18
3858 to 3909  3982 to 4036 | 1.41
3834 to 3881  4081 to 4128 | 1.35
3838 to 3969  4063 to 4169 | 1.35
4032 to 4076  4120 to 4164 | 1.08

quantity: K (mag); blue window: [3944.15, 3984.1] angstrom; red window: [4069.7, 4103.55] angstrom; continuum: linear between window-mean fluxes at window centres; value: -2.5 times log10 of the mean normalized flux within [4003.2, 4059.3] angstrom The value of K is -0.16 mag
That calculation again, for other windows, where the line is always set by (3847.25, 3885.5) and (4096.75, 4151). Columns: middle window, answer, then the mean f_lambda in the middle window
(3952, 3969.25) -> 0.12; 15.4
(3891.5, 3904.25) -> 0.05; 15.8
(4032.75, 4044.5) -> -0.10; 19.7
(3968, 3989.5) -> 0.12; 15.6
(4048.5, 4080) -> -0.07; 19.4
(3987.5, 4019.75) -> -0.14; 20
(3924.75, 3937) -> 0.30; 12.8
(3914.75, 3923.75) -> -0.13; 18.9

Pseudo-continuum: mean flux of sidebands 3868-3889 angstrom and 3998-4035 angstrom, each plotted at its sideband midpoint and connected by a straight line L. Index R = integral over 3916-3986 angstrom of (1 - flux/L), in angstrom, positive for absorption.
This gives 8.5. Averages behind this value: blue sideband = 15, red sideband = 20.3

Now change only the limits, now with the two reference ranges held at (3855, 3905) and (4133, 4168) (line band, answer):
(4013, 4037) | -3.7 angstrom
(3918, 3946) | 2.1 angstrom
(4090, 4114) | 2.5 angstrom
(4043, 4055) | -1.2 angstrom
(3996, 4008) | -1.7 angstrom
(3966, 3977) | 3.5 angstrom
